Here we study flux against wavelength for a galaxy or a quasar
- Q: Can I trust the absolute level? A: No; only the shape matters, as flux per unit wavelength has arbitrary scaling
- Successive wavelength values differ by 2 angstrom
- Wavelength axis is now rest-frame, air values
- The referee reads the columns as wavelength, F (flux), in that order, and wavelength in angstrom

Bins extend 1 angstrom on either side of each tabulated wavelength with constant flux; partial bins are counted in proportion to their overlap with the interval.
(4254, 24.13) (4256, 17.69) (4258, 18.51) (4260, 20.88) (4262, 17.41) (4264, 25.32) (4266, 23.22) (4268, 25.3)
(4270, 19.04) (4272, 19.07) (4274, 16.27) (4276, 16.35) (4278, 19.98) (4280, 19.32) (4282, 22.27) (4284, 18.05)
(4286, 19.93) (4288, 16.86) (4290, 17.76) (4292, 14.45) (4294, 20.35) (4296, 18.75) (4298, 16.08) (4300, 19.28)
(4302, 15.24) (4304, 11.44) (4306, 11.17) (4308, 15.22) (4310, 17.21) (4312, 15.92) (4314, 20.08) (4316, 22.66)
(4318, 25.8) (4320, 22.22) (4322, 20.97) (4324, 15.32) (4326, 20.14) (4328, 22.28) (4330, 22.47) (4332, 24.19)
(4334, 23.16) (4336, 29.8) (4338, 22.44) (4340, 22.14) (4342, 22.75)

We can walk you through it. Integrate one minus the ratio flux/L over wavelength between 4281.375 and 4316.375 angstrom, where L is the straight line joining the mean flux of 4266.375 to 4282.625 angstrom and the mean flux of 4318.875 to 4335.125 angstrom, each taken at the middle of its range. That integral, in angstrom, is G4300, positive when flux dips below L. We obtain 5.6 angstrom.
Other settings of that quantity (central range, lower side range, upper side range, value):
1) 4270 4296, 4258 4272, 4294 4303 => 1.3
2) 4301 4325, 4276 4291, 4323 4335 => 3.2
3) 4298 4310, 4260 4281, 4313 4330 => 3.5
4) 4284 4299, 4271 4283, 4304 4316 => -0.1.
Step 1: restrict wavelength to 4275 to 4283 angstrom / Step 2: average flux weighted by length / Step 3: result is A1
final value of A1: 19.5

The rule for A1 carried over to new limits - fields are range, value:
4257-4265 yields 20.5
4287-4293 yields 16.4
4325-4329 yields 21.2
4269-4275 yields 18.1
